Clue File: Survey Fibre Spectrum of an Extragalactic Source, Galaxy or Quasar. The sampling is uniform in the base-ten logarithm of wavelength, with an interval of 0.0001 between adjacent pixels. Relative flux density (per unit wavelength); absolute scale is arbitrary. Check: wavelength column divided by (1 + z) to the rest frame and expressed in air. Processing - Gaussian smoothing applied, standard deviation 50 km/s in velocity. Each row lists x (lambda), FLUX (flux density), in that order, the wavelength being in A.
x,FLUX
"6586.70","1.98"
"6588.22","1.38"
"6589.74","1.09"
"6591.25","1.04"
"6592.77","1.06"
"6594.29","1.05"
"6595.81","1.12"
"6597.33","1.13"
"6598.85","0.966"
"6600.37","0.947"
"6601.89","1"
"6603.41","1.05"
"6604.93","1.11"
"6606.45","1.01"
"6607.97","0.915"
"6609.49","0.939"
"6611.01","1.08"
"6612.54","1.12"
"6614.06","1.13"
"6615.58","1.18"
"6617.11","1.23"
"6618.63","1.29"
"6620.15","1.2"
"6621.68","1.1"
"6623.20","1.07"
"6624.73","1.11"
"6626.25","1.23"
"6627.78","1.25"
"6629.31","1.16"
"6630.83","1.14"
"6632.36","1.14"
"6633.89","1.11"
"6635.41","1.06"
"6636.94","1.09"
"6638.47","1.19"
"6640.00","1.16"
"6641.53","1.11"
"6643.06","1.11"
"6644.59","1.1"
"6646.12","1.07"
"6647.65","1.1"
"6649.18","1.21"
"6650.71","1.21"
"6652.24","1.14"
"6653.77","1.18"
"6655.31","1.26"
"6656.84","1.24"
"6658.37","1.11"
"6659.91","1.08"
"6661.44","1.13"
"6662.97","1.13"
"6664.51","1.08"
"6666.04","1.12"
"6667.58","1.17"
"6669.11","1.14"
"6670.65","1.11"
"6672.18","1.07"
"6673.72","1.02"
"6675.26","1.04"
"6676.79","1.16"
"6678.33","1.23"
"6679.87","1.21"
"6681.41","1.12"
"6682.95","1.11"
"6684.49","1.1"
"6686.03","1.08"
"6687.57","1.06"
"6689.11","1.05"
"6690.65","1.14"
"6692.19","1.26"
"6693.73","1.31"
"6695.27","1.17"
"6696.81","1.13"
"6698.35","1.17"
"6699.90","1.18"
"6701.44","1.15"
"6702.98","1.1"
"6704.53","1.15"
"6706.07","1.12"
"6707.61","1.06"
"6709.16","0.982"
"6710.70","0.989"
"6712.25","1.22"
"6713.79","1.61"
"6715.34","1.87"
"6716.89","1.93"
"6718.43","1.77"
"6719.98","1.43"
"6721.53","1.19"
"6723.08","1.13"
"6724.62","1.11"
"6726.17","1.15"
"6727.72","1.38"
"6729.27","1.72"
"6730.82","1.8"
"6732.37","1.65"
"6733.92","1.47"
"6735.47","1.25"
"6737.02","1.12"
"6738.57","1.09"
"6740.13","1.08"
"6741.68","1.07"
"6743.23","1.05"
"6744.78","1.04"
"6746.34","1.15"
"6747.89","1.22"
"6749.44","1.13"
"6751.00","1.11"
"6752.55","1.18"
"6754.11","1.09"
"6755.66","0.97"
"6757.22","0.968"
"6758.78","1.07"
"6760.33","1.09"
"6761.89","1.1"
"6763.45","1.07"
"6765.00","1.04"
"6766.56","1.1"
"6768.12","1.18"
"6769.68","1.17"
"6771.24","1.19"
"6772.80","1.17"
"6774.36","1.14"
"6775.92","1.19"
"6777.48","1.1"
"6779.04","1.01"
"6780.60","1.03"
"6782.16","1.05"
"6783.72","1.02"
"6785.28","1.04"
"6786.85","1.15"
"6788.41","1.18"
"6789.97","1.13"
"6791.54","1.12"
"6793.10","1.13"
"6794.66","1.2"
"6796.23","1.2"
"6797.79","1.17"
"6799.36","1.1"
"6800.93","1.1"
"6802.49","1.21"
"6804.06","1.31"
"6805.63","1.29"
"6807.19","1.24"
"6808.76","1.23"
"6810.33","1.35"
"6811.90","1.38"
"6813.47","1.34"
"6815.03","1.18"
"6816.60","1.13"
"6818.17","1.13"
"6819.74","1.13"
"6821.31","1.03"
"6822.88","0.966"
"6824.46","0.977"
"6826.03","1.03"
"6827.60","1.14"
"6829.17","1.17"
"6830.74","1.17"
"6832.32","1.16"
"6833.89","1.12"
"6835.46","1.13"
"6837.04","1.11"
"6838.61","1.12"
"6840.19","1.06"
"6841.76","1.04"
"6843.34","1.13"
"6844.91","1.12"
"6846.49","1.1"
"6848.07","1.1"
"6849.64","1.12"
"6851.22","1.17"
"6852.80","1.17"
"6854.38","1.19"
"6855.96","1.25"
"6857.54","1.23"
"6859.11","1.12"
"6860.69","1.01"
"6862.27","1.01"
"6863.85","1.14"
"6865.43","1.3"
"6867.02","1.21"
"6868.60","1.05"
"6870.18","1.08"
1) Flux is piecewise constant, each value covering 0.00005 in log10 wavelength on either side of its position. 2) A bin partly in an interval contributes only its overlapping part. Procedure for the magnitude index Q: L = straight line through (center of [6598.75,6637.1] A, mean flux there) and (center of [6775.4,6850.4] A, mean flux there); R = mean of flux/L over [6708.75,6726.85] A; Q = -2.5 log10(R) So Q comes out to -0.221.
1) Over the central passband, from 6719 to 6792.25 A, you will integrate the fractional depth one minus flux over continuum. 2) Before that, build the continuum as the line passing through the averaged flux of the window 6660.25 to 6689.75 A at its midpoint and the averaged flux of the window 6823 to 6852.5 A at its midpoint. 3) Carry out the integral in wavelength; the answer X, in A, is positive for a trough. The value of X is -3.9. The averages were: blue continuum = 1.11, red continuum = 1.11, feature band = 1.17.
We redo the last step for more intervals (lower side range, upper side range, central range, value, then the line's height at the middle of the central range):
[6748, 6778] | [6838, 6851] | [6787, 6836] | -2.7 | 1.11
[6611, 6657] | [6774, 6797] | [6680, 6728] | -4.1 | 1.13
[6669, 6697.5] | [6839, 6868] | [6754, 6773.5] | 0.7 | 1.13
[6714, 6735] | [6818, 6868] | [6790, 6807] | 1.1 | 1.27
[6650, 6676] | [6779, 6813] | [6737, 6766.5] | 1.8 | 1.16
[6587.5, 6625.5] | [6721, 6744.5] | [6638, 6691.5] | 2.2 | 1.18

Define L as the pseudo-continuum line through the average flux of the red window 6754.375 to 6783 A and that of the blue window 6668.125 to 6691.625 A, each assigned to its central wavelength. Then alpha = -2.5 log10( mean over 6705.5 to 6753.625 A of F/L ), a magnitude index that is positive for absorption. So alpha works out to -0.17 mag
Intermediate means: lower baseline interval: 1.11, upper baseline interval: 1.09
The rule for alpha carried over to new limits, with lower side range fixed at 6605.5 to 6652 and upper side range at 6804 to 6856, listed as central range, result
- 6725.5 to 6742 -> -0.19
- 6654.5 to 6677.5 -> 0.01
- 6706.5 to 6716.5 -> -0.15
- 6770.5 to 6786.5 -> 0.05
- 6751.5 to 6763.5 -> 0.07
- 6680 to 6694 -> 0.00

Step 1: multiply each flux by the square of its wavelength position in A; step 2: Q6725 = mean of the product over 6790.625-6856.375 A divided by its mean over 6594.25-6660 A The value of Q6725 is 1.09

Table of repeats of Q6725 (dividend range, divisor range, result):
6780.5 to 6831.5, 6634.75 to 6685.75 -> 1.06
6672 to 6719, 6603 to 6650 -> 1.10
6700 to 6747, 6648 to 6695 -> 1.15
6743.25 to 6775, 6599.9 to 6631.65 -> 1.04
